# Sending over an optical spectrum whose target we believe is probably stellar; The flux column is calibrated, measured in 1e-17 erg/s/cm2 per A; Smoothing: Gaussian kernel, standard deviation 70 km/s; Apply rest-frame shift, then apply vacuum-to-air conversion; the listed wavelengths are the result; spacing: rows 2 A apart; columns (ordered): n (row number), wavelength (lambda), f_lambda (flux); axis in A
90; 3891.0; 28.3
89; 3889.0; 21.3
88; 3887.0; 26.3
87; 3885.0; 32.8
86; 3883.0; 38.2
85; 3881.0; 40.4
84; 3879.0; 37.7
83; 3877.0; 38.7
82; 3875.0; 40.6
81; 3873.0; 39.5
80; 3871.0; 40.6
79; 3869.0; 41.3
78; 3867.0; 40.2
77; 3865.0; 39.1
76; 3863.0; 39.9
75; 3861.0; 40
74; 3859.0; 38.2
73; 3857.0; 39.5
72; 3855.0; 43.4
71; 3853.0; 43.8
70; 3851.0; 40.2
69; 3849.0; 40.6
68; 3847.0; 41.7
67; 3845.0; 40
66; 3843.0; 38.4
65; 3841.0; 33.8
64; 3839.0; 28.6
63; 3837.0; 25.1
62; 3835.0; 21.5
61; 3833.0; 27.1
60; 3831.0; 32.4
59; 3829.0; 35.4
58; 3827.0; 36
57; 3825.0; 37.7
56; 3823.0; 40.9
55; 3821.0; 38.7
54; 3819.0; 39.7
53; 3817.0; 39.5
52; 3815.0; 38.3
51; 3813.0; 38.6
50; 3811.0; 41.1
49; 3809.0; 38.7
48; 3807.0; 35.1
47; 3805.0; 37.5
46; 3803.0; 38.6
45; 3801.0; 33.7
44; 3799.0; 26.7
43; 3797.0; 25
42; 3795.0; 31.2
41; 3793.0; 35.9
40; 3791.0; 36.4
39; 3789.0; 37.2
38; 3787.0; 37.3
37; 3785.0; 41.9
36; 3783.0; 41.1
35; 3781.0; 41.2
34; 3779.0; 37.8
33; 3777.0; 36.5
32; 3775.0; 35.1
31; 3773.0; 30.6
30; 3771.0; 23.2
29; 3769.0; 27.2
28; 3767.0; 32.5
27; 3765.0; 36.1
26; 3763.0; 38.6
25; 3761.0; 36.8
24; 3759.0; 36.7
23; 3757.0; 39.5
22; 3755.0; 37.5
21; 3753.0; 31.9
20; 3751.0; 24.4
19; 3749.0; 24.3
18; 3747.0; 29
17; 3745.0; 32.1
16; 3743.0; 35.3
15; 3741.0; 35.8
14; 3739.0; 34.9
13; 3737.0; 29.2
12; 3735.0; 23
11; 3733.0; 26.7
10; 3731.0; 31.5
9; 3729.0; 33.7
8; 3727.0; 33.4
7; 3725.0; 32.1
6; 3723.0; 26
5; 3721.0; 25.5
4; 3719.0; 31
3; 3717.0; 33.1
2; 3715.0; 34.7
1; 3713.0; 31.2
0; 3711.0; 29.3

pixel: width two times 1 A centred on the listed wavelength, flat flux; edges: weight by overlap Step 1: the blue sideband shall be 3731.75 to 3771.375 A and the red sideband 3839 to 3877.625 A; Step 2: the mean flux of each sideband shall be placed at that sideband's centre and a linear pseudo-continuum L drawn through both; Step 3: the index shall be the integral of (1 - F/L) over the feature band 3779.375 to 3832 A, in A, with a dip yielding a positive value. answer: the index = -1.4 A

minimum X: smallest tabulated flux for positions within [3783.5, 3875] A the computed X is 21.5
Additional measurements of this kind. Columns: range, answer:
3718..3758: 23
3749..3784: 23.2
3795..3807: 25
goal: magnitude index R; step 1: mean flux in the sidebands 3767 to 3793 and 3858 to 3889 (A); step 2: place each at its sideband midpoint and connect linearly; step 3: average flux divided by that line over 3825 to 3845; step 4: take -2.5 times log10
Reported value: 0.16 mag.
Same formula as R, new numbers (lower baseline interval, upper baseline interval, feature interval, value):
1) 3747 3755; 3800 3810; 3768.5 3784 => -0.06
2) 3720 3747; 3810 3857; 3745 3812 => -0.03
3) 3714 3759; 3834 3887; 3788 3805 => 0.03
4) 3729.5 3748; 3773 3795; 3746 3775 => 0.06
